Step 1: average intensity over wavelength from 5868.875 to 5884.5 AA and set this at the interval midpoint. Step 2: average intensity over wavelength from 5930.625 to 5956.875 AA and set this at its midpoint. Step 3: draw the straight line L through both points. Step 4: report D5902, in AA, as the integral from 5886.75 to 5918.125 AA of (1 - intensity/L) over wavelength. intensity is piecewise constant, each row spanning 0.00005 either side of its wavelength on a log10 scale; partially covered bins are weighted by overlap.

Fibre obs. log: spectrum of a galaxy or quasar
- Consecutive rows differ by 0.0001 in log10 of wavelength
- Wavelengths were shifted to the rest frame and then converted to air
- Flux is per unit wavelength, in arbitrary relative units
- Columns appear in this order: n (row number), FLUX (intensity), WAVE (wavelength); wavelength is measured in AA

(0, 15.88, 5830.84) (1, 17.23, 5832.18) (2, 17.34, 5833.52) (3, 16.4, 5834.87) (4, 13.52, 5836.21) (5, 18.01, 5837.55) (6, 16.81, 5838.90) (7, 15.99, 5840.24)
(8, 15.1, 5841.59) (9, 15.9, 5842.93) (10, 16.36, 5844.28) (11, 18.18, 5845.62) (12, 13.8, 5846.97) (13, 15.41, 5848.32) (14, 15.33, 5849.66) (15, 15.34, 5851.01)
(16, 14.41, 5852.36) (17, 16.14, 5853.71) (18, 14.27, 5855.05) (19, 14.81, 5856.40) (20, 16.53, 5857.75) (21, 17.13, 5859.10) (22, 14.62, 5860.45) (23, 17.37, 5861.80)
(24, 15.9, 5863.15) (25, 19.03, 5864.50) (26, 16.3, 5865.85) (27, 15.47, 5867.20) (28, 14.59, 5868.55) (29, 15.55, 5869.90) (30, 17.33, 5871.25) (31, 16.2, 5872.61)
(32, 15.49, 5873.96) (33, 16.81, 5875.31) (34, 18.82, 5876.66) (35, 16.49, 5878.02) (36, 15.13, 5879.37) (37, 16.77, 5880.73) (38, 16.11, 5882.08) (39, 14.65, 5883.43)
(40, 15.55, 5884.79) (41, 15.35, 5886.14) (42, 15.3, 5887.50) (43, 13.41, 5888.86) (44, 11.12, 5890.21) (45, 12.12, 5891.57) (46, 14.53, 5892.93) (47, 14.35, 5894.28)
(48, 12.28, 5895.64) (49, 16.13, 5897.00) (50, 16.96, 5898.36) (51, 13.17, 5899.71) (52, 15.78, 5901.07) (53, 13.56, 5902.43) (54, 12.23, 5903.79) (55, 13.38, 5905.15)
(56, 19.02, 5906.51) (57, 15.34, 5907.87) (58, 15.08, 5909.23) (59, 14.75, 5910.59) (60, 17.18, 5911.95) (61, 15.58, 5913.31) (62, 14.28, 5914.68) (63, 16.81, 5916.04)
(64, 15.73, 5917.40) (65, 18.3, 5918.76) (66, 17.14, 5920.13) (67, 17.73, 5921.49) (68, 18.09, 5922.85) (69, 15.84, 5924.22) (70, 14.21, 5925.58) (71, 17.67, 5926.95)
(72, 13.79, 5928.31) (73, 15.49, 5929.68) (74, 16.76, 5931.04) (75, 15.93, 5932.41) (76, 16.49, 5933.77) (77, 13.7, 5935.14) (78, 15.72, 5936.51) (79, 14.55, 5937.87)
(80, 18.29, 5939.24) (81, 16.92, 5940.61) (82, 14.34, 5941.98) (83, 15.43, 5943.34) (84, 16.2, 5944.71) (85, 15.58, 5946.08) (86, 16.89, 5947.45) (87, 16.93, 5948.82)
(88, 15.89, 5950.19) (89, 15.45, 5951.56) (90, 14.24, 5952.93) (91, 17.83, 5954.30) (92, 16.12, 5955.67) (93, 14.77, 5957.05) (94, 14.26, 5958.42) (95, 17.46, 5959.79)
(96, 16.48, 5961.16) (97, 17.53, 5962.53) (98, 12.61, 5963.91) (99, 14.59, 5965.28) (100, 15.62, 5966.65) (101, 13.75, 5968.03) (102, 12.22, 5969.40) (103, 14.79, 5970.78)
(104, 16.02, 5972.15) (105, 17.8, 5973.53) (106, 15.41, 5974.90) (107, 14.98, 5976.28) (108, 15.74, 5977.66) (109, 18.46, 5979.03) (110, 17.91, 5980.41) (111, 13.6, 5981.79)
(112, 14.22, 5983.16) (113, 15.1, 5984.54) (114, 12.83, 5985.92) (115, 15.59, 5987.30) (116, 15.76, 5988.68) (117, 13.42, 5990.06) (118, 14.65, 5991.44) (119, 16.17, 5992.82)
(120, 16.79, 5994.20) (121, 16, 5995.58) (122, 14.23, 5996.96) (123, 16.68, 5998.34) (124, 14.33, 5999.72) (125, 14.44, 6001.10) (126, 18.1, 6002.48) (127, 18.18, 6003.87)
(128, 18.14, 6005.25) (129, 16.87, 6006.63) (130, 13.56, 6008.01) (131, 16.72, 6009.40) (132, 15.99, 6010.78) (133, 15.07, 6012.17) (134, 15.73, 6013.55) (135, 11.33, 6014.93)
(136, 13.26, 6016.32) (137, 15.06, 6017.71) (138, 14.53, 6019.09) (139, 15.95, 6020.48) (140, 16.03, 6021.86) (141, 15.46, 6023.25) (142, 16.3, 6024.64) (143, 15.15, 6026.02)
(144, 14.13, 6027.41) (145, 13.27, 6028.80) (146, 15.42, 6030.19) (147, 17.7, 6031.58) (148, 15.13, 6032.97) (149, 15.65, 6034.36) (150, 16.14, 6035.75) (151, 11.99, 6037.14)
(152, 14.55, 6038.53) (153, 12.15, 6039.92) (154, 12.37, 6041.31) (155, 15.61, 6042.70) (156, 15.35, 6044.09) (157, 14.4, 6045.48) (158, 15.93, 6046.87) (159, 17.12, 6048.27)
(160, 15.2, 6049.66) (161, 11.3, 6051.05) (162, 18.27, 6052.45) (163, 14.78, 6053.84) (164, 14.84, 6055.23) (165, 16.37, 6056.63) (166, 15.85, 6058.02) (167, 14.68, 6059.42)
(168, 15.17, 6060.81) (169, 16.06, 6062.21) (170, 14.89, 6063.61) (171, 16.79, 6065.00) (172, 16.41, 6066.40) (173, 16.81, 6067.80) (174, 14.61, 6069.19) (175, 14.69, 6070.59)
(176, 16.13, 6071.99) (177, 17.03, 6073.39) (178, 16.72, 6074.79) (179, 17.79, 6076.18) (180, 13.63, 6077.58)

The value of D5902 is 2.7 AA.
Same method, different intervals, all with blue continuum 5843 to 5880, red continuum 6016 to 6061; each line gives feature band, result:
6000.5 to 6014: -1.0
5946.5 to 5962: -0.5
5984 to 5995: 0.2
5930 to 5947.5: -0.3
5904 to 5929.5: -0.5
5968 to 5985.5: 0.0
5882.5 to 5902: 1.8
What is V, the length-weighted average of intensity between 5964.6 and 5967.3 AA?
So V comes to 15.1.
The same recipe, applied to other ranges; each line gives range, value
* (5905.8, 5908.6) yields 17.1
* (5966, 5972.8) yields 14.5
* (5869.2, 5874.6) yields 16.1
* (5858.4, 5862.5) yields 16.4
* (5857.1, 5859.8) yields 16.8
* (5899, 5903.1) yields 14.2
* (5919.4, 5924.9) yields 17.2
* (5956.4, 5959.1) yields 14.5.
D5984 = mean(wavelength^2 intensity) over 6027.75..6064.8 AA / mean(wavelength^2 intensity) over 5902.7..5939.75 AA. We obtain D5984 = 0.99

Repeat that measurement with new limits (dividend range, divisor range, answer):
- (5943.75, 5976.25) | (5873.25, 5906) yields 1.07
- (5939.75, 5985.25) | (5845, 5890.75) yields 1.02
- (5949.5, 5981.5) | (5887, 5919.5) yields 1.07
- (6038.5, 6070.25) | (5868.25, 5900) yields 1.06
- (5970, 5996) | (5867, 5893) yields 1.05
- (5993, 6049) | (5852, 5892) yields 1.03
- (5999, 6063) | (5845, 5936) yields 1.02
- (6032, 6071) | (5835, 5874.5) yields 1.02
